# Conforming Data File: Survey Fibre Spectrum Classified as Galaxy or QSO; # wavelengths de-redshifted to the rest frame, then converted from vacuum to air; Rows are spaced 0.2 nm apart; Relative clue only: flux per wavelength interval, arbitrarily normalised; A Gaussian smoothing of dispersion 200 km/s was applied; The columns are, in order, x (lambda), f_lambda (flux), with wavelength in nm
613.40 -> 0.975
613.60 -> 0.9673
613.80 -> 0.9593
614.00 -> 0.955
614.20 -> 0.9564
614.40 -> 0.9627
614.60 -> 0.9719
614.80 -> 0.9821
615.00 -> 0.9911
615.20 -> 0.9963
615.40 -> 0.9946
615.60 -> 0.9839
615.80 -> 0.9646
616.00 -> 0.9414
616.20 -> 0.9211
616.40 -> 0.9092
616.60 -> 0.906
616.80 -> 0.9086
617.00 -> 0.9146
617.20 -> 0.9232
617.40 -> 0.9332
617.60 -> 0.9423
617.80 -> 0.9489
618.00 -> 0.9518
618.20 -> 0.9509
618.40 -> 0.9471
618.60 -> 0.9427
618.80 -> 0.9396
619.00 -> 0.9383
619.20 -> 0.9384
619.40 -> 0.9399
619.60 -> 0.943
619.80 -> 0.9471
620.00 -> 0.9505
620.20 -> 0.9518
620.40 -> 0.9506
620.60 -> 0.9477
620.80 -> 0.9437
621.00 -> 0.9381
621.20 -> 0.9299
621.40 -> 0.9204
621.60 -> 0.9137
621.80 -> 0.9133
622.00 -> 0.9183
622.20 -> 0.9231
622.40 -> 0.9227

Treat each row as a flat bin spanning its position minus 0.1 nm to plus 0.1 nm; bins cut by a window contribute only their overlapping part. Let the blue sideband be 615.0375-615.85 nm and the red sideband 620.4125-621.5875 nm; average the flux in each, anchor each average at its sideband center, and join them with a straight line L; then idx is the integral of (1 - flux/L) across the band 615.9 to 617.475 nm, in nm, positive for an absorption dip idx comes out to 0.090 nm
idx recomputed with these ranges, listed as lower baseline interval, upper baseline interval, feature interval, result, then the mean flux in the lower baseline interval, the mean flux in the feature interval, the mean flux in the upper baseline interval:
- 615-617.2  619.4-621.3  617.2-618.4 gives 0.00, 0.945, 0.944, 0.944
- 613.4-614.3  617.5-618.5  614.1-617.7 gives 0.02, 0.961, 0.95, 0.948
